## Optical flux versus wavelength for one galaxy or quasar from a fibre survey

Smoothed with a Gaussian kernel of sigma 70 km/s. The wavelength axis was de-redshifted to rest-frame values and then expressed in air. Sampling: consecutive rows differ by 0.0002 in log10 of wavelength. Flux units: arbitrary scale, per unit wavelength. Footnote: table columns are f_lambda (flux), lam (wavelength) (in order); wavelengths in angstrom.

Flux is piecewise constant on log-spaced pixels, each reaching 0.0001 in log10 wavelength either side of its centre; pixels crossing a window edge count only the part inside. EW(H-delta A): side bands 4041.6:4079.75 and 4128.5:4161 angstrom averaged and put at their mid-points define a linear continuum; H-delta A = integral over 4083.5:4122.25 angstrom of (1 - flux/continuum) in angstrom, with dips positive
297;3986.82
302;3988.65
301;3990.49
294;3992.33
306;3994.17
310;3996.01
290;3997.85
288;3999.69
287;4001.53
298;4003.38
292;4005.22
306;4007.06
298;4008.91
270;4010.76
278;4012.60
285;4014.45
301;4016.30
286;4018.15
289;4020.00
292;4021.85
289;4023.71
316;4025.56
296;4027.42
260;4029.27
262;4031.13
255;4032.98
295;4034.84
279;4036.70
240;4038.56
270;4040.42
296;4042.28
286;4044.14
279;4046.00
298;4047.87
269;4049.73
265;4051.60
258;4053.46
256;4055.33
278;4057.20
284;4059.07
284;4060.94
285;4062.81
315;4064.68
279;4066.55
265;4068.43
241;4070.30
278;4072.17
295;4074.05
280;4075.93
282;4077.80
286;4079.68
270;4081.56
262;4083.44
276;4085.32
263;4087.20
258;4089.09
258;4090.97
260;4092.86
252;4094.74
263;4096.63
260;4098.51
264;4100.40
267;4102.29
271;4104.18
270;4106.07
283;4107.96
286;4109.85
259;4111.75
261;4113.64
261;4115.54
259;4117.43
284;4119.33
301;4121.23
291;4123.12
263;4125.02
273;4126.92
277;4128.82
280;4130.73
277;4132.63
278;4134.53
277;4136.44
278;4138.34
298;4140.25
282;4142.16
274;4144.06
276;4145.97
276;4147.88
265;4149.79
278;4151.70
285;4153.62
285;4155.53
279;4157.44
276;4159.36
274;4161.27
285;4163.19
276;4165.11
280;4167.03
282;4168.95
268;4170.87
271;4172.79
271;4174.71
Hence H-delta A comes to 1.54 angstrom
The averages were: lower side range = 279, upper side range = 279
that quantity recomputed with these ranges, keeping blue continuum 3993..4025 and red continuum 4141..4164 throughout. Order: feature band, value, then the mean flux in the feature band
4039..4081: 1.3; 278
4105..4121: 0.6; 272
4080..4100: 1.5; 263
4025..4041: 0.9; 274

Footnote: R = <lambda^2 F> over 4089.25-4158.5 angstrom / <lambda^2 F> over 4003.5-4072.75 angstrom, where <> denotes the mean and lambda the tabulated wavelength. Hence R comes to 1.02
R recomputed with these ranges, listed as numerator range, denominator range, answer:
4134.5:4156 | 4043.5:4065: 1.05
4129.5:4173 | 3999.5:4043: 1.04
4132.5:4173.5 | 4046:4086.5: 1.05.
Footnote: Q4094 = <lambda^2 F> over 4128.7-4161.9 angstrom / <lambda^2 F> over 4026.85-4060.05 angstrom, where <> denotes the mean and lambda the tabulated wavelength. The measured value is 1.07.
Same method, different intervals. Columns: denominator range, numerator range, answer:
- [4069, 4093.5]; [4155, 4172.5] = 1.07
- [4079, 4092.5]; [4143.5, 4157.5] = 1.07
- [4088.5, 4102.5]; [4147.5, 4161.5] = 1.10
